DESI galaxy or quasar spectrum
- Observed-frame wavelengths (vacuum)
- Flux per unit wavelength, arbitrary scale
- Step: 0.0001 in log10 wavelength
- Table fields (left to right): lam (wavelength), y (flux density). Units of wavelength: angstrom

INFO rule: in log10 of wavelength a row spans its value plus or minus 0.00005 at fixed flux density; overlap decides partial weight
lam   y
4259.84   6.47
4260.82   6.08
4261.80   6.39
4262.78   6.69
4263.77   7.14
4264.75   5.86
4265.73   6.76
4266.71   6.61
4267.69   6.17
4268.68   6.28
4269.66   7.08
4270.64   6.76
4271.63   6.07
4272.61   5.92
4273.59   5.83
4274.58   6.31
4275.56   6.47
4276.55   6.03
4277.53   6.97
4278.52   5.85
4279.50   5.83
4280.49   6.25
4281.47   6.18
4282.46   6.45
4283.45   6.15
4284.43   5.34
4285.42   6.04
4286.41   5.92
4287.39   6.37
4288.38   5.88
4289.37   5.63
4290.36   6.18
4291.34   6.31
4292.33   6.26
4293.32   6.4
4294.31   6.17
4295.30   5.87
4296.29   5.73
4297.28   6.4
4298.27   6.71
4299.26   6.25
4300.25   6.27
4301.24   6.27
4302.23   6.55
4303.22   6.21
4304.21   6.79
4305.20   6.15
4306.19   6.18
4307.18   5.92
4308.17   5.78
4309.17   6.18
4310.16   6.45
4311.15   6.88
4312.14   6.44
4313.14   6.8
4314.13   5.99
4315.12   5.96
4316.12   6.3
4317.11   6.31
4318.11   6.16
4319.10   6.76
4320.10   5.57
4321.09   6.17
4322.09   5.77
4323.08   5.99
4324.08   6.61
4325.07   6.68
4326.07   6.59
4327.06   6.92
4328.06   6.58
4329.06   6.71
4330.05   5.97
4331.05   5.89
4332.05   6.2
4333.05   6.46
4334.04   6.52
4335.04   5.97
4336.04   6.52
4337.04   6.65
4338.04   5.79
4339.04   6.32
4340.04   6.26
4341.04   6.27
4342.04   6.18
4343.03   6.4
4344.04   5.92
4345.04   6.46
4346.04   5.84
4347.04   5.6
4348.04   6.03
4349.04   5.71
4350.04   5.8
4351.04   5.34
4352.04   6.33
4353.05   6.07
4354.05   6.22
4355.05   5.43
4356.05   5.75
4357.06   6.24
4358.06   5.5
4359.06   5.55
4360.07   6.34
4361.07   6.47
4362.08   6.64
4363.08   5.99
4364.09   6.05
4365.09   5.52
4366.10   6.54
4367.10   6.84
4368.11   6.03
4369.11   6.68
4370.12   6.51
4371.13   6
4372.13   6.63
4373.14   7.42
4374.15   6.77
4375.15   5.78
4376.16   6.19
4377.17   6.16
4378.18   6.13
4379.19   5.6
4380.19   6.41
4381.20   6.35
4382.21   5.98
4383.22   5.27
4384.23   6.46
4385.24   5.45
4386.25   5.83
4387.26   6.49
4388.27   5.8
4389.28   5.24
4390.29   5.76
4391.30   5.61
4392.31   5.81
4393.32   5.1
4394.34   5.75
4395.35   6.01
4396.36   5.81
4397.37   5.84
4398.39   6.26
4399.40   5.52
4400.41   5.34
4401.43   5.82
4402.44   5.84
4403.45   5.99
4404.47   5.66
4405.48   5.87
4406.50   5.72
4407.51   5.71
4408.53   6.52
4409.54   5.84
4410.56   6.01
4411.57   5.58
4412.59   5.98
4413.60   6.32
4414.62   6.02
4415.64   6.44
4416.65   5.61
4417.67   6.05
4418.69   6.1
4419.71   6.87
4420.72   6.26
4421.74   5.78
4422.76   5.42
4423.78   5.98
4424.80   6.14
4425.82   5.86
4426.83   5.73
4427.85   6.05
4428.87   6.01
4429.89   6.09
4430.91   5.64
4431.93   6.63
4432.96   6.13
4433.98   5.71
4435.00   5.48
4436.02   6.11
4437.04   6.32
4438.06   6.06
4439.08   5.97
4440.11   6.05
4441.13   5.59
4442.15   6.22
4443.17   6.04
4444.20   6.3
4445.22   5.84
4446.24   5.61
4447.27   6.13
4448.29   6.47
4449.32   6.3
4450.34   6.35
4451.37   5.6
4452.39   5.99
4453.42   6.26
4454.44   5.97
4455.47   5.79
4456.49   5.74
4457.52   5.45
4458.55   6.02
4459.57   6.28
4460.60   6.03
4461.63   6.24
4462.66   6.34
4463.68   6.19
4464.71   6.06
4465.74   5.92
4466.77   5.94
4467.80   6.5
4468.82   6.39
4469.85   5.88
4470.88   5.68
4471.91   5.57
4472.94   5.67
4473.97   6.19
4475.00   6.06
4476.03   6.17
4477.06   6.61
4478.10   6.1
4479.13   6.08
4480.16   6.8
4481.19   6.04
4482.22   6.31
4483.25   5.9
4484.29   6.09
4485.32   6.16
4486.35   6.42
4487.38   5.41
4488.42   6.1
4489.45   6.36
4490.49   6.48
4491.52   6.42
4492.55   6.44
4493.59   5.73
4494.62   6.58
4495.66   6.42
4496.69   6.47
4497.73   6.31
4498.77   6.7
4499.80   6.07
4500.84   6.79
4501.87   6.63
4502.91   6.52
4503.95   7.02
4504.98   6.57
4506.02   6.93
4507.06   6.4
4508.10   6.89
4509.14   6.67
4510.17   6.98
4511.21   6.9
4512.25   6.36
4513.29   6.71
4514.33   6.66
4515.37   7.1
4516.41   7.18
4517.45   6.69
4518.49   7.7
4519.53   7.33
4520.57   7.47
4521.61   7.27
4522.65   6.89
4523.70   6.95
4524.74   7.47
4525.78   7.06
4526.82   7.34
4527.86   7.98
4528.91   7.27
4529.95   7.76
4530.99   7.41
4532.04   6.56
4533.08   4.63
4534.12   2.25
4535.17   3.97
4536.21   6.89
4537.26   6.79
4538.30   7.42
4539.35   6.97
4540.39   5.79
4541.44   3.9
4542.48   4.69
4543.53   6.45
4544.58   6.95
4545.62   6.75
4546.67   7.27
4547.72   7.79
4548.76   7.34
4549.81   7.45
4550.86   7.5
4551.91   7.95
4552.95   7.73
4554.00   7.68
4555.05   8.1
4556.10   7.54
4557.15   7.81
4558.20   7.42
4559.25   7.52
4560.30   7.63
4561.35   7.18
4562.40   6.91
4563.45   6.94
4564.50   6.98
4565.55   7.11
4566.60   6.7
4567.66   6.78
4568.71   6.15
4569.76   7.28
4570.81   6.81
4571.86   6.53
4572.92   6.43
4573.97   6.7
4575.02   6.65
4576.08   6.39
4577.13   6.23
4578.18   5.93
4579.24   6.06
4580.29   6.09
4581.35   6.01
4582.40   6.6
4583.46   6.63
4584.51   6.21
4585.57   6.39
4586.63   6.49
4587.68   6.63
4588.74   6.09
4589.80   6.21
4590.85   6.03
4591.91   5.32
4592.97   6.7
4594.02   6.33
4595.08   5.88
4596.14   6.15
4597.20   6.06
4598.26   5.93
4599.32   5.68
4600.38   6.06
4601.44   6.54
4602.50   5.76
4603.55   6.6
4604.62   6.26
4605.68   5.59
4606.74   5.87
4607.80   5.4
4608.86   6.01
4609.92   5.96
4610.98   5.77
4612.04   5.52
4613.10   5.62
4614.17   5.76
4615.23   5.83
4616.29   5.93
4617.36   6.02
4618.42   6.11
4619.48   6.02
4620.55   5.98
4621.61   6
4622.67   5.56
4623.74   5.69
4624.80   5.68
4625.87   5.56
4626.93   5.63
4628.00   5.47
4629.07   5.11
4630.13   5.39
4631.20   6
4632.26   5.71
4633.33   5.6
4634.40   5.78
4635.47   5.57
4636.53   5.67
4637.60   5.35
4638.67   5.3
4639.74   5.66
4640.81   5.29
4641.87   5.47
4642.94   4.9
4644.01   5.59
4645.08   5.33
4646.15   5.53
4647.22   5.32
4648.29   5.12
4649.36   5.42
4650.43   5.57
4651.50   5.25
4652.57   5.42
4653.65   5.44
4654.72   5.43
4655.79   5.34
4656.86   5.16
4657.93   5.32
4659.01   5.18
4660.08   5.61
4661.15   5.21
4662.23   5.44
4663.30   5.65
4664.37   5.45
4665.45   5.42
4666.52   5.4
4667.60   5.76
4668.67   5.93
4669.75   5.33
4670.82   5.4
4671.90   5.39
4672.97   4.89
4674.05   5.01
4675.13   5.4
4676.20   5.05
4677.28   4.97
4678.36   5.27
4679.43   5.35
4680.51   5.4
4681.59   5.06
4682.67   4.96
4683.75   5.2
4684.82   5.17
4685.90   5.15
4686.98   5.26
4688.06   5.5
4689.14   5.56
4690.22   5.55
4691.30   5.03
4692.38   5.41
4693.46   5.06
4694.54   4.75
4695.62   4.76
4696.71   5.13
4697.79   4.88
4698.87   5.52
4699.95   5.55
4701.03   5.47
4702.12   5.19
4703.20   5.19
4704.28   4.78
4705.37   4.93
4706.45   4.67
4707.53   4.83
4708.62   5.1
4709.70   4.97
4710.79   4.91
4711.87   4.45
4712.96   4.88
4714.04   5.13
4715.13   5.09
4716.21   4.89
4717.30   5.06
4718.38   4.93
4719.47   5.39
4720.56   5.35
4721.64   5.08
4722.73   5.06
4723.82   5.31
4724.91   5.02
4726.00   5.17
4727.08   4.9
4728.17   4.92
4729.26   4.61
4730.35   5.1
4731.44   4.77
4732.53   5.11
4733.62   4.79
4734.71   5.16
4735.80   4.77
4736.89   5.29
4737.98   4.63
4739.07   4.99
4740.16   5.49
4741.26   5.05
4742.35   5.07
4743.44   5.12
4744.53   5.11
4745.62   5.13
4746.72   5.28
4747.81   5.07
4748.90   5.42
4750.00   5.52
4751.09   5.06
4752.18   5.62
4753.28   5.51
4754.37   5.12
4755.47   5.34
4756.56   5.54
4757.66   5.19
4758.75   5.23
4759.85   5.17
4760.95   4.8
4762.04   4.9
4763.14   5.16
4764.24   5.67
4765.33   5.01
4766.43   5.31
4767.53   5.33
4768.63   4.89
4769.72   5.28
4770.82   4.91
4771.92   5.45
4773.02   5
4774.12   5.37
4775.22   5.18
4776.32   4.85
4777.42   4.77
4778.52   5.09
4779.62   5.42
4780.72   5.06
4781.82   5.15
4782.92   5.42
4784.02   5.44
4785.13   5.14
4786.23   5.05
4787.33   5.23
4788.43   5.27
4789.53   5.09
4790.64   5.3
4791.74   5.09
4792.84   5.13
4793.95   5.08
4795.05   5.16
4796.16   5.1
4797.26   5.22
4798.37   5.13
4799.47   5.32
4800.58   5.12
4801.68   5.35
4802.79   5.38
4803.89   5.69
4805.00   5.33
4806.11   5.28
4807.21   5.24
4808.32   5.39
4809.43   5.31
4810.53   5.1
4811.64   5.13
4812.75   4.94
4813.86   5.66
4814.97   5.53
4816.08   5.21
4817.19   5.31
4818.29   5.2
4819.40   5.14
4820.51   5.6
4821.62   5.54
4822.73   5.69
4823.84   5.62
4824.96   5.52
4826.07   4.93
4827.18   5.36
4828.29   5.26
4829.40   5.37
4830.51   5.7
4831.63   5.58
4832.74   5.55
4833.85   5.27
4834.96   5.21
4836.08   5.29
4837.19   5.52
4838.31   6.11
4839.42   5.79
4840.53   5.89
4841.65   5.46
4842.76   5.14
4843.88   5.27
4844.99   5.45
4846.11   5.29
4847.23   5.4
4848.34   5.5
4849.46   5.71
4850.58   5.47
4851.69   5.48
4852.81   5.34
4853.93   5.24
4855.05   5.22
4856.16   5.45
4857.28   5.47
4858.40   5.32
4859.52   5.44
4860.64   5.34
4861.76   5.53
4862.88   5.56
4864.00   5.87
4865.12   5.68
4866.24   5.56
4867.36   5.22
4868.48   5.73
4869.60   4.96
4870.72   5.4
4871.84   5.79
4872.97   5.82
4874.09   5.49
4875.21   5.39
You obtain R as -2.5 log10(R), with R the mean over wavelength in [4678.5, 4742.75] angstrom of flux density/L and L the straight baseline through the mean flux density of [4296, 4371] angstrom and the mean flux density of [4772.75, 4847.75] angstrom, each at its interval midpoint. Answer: 0.09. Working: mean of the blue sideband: 6.21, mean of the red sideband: 5.31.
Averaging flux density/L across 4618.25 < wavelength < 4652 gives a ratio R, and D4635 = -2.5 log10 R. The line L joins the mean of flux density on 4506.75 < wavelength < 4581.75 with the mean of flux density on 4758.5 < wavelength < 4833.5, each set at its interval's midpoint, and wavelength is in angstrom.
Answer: 0.13 mag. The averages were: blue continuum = 6.79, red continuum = 5.25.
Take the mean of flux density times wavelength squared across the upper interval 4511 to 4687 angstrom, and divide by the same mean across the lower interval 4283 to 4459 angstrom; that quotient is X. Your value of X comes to 1.11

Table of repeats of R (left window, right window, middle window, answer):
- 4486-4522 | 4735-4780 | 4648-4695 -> 0.071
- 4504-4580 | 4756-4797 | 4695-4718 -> 0.131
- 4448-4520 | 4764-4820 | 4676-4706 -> 0.081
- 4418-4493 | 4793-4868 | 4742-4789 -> 0.063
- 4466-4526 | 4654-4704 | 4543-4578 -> -0.169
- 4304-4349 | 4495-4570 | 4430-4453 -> 0.095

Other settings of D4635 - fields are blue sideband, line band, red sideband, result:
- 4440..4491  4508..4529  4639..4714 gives -0.21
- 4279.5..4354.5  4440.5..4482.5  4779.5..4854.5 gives -0.02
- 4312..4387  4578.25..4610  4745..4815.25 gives -0.09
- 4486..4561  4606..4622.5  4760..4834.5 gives 0.07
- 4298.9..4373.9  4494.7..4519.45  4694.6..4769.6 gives -0.17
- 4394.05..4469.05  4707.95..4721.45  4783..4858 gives 0.11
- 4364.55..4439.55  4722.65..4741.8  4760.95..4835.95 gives 0.08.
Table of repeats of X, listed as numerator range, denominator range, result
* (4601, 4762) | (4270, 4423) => 1.01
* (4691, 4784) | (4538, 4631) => 0.86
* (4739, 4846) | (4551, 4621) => 0.90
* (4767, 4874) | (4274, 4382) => 1.07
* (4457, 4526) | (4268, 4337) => 1.12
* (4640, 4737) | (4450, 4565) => 0.86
